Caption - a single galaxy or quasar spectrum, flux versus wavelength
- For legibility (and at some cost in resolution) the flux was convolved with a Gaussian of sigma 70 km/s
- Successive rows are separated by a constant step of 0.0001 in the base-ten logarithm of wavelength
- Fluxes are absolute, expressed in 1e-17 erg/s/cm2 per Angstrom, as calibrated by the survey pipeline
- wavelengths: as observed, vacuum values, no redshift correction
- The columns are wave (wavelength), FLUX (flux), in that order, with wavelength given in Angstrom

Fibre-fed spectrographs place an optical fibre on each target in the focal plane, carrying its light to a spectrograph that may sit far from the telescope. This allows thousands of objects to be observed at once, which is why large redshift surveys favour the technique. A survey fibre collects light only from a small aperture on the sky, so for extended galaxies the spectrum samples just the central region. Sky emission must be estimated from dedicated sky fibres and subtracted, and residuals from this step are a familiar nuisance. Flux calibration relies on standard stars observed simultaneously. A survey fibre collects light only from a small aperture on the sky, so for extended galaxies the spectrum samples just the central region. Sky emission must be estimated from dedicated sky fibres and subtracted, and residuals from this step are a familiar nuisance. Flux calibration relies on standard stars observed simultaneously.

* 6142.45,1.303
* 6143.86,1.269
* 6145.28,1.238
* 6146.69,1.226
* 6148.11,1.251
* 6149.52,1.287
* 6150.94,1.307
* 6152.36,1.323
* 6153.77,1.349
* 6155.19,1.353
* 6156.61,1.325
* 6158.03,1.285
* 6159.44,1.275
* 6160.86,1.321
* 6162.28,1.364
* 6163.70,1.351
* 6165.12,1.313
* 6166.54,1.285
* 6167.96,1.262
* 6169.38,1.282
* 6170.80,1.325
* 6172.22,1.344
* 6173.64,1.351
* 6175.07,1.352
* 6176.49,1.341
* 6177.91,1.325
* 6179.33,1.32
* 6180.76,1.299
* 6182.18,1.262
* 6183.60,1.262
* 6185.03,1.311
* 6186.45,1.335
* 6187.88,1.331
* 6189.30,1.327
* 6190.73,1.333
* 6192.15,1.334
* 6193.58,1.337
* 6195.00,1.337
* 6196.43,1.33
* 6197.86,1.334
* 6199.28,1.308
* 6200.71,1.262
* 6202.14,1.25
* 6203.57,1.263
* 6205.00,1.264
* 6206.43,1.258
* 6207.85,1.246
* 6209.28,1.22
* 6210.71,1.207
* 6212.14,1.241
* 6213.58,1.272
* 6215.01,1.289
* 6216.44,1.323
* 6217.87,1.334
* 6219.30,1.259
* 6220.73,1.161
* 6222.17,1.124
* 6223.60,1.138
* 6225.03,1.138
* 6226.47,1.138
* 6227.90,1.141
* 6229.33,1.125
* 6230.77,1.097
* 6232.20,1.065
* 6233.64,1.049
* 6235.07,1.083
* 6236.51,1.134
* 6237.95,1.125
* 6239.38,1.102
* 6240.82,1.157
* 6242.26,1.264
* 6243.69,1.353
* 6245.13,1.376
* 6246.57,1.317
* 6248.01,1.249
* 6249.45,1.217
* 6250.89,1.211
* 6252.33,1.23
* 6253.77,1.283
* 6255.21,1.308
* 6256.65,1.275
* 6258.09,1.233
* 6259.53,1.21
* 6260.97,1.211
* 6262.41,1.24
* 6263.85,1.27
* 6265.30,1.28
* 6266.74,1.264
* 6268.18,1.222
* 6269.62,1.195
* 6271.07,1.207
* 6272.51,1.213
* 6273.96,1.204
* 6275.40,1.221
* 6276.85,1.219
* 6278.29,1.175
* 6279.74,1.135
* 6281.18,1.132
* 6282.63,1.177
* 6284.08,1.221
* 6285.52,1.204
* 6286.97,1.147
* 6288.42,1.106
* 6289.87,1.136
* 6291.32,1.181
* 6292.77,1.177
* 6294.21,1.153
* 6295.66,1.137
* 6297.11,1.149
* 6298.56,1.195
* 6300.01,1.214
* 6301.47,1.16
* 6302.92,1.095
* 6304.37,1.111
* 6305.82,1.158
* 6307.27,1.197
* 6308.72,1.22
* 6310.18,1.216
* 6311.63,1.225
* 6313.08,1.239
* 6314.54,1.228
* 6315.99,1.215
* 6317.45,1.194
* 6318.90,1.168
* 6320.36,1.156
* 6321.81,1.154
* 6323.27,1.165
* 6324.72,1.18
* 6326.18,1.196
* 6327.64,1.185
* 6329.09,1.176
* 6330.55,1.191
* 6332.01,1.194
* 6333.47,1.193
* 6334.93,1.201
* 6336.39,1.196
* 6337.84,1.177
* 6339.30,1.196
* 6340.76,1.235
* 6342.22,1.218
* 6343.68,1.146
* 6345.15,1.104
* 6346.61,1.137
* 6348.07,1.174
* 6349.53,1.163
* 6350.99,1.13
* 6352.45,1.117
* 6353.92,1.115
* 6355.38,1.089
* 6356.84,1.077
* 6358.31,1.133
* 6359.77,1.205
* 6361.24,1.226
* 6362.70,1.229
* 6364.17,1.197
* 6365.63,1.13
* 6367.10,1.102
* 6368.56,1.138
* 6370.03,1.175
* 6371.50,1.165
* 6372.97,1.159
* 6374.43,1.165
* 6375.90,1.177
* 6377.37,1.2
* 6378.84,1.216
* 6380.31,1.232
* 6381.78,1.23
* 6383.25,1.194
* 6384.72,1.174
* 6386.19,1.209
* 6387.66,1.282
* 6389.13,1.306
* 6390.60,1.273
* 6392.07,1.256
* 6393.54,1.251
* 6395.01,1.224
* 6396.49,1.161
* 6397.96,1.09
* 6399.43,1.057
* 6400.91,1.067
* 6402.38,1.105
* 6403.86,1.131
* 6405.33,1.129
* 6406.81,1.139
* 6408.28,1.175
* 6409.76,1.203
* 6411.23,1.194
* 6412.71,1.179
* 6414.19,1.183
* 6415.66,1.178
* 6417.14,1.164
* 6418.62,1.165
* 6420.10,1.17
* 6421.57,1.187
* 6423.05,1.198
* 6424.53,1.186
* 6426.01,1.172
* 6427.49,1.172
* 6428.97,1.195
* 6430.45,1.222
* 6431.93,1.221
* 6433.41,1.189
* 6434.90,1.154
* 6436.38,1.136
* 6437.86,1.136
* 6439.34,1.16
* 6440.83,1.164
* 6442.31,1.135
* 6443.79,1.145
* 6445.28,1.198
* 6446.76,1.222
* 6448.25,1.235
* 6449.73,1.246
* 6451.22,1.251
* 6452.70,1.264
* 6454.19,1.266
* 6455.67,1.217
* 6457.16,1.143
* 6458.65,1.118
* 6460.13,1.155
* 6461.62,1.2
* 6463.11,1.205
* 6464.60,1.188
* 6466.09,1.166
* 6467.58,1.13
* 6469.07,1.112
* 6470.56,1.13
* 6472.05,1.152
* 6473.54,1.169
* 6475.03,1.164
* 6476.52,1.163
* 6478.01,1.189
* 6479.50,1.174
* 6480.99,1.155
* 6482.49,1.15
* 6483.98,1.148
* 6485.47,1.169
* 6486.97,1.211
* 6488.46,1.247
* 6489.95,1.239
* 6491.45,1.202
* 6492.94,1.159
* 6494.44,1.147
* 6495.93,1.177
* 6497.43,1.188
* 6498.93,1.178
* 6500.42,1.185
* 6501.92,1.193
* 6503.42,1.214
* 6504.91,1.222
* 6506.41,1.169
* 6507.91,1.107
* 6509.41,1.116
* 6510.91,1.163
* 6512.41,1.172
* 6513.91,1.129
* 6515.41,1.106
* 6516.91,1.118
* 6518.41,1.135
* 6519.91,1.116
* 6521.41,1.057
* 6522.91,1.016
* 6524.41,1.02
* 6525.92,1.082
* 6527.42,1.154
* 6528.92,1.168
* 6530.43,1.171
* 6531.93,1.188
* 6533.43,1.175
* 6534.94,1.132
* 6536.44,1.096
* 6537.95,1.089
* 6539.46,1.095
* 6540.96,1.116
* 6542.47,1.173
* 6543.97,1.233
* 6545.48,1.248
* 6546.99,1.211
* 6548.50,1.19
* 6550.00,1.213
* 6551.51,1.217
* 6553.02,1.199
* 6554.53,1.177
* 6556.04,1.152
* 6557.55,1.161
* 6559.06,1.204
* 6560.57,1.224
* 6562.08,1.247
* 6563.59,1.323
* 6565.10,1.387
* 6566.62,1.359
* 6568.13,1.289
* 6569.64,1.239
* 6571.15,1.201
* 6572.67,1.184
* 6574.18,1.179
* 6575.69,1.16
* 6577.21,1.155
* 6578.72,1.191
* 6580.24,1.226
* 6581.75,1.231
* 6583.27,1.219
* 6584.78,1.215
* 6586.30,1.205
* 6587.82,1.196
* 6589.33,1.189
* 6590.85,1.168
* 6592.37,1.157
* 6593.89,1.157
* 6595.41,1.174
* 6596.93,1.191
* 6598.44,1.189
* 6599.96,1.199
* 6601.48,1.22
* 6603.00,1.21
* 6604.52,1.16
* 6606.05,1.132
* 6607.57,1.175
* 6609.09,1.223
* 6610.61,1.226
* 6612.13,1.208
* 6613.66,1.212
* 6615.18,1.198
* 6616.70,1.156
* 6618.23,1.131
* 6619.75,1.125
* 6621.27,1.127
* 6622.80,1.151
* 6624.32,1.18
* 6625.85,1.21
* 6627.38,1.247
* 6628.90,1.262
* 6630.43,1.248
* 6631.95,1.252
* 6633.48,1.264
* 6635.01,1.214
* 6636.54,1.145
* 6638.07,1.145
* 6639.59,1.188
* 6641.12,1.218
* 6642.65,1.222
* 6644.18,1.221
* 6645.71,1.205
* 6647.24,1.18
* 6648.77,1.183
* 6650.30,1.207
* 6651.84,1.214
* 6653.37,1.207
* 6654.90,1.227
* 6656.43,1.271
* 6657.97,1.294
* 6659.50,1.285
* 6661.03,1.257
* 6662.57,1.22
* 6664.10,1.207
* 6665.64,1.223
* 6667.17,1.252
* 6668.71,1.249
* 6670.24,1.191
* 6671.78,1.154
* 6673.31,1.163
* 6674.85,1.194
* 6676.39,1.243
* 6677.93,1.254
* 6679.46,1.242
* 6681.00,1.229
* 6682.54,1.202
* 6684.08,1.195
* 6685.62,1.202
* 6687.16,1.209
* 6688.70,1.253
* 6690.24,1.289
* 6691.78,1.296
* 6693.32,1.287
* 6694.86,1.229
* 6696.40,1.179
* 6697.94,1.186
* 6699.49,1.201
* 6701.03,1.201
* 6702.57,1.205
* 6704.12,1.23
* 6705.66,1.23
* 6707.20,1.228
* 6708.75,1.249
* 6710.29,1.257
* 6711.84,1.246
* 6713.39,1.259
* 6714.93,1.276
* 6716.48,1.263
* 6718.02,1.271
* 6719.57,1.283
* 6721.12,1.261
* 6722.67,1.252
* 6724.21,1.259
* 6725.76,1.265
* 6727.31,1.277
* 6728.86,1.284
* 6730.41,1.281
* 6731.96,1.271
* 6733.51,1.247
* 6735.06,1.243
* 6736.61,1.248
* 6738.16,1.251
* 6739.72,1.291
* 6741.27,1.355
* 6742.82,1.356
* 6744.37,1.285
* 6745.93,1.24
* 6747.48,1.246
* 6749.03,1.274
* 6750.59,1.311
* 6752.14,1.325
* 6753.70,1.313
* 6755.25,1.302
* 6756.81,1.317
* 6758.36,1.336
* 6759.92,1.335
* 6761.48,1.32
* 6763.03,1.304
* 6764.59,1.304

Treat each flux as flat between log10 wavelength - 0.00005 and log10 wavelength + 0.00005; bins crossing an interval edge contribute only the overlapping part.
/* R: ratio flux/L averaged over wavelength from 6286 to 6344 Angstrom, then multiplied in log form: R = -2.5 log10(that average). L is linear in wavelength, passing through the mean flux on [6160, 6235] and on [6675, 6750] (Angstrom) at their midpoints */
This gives 0.07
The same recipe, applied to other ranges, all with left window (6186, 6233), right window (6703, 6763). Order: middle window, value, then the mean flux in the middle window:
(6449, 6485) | 0.075 mag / 1.18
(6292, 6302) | 0.073 mag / 1.17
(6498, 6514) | 0.084 mag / 1.17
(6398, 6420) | 0.100 mag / 1.15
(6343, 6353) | 0.104 mag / 1.14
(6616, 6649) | 0.067 mag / 1.19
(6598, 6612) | 0.067 mag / 1.19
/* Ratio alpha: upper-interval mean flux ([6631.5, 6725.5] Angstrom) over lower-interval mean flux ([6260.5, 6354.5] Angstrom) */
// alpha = 1.04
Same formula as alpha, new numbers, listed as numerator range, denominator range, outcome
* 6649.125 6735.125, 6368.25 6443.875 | 1.05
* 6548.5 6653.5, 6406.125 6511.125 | 1.02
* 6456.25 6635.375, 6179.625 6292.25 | 0.96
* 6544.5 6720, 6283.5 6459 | 1.03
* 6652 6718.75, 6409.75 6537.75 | 1.06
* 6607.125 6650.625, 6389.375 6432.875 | 1.02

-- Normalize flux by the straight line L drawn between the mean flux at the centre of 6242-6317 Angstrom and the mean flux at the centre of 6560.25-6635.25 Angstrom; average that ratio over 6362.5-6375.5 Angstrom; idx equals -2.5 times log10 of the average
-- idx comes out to 0.05 mag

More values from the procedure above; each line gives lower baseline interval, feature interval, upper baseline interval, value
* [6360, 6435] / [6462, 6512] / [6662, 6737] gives 0.02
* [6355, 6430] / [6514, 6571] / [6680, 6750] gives 0.03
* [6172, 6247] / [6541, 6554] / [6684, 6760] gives 0.05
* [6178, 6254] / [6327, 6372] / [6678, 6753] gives 0.07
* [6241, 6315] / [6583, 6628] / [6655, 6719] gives 0.04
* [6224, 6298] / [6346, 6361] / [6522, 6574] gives 0.05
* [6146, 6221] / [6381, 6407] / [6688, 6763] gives 0.09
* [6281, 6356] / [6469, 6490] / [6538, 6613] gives 0.02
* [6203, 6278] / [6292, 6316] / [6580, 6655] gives 0.03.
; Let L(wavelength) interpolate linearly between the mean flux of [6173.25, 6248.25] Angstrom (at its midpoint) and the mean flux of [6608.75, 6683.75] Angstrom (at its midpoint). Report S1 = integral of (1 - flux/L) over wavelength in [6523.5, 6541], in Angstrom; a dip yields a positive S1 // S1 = 1.39 Angstrom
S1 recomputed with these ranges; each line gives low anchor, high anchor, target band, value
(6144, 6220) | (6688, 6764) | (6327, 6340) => 1.0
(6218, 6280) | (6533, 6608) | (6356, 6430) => 1.3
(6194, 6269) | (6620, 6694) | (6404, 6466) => 2.0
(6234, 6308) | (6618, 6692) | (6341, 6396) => 1.0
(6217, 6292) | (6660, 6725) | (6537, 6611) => 1.3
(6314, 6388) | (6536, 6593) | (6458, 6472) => 0.4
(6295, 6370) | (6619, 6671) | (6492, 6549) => 2.4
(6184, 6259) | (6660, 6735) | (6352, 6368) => 1.2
